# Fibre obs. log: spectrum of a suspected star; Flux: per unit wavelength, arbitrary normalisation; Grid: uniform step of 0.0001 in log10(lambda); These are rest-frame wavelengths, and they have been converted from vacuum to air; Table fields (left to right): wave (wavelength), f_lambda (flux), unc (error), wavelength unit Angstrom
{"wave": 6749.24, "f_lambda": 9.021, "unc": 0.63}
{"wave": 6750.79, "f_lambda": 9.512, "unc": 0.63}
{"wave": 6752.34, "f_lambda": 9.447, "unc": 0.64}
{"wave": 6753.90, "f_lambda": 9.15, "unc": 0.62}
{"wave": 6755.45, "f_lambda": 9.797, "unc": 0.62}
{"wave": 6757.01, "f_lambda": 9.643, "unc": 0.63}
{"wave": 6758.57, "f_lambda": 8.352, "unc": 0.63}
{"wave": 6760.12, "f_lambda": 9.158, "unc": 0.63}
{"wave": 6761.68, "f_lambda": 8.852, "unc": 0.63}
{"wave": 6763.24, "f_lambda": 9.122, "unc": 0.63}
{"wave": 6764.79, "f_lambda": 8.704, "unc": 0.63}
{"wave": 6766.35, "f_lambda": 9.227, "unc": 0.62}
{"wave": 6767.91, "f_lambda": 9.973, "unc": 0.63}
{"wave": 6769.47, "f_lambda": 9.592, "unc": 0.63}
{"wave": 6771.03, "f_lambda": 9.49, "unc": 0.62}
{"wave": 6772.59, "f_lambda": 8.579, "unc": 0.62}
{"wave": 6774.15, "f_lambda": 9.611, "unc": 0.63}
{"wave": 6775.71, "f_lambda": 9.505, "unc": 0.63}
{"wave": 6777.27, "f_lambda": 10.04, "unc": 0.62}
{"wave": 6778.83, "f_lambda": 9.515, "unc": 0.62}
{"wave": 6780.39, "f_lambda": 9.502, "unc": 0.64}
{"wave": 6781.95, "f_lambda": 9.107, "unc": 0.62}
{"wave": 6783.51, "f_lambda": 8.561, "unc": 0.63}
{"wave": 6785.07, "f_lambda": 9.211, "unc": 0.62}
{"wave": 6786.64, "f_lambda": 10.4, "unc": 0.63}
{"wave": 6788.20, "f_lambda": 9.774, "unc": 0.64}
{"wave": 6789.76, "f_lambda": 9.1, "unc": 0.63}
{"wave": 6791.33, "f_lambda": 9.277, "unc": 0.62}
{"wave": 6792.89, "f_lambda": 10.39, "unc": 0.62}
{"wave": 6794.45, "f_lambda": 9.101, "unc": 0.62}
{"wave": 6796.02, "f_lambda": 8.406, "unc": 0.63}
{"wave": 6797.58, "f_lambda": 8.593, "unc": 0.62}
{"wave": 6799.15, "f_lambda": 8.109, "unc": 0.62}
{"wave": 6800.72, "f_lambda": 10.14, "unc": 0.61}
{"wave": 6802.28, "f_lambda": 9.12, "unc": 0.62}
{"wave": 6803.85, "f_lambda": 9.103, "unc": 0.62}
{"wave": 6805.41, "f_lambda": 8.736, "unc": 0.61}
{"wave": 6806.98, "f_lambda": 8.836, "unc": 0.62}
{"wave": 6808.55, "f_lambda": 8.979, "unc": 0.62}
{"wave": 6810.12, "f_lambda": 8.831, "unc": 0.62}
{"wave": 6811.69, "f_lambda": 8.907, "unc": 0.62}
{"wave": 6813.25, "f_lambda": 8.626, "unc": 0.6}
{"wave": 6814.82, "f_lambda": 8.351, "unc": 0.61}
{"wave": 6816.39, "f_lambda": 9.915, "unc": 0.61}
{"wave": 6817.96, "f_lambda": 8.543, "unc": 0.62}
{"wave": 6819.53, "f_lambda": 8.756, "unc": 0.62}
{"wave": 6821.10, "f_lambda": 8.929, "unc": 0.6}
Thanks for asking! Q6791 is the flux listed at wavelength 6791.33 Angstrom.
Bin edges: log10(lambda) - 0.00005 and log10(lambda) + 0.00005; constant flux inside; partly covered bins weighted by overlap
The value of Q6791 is 9.277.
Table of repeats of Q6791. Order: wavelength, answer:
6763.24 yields 9.122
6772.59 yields 8.579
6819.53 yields 8.756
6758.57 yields 8.352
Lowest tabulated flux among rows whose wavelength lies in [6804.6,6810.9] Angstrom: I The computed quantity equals 8.736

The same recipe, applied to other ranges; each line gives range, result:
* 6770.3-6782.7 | 8.579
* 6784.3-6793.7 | 9.1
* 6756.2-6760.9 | 8.352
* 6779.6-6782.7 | 9.107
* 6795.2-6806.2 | 8.109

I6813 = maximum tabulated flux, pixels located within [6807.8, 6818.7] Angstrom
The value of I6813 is 9.915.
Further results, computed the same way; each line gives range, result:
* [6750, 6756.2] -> 9.797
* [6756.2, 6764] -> 9.643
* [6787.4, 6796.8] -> 10.39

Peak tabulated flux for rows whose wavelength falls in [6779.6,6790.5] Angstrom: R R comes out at 10.4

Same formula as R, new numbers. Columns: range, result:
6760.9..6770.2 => 9.973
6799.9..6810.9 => 10.14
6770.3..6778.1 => 10.04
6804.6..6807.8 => 8.836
